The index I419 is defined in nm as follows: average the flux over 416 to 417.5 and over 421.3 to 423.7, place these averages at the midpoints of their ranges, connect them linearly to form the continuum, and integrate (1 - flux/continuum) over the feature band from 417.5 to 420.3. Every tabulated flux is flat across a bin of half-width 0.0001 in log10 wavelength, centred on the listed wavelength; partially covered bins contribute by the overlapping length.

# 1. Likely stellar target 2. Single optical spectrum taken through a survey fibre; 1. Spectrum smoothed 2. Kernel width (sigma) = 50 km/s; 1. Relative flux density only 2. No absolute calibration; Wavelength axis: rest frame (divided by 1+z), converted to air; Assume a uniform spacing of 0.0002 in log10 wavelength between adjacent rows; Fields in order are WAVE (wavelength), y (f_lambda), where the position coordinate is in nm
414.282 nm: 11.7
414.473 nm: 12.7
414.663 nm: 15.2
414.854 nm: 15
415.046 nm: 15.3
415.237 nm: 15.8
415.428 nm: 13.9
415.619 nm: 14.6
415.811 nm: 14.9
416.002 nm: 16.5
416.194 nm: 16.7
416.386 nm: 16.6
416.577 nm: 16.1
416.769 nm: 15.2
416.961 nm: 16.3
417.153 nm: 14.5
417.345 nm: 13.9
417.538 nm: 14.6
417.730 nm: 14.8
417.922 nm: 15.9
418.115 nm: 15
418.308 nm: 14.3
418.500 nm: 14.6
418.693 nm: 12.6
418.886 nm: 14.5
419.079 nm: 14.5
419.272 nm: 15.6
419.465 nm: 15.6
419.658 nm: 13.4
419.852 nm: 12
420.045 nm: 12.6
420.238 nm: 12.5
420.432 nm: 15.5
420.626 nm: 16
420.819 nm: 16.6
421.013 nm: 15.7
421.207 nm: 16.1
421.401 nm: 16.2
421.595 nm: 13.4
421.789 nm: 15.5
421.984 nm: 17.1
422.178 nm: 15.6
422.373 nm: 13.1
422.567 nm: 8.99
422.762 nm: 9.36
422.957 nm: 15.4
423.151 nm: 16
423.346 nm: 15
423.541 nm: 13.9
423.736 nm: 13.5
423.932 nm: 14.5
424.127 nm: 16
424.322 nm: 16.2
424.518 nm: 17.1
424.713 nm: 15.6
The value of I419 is 0.166 nm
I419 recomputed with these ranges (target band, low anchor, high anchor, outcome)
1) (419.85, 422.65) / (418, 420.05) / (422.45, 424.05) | -0.17 nm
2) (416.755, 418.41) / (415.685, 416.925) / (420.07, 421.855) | 0.09 nm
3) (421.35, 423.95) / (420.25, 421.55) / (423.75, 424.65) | 0.27 nm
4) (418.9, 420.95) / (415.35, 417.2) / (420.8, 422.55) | 0.11 nm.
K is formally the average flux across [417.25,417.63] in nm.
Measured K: 14.2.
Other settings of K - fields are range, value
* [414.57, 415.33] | 15.3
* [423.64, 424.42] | 15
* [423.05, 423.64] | 15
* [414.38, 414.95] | 14.3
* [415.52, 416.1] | 15.3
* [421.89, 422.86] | 12.8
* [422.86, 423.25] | 15.7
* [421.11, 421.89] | 15.3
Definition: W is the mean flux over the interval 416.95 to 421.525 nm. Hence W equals 14.7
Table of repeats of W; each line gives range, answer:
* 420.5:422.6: 15.1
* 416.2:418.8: 15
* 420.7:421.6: 15.8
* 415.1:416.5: 15.6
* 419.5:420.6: 13.5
